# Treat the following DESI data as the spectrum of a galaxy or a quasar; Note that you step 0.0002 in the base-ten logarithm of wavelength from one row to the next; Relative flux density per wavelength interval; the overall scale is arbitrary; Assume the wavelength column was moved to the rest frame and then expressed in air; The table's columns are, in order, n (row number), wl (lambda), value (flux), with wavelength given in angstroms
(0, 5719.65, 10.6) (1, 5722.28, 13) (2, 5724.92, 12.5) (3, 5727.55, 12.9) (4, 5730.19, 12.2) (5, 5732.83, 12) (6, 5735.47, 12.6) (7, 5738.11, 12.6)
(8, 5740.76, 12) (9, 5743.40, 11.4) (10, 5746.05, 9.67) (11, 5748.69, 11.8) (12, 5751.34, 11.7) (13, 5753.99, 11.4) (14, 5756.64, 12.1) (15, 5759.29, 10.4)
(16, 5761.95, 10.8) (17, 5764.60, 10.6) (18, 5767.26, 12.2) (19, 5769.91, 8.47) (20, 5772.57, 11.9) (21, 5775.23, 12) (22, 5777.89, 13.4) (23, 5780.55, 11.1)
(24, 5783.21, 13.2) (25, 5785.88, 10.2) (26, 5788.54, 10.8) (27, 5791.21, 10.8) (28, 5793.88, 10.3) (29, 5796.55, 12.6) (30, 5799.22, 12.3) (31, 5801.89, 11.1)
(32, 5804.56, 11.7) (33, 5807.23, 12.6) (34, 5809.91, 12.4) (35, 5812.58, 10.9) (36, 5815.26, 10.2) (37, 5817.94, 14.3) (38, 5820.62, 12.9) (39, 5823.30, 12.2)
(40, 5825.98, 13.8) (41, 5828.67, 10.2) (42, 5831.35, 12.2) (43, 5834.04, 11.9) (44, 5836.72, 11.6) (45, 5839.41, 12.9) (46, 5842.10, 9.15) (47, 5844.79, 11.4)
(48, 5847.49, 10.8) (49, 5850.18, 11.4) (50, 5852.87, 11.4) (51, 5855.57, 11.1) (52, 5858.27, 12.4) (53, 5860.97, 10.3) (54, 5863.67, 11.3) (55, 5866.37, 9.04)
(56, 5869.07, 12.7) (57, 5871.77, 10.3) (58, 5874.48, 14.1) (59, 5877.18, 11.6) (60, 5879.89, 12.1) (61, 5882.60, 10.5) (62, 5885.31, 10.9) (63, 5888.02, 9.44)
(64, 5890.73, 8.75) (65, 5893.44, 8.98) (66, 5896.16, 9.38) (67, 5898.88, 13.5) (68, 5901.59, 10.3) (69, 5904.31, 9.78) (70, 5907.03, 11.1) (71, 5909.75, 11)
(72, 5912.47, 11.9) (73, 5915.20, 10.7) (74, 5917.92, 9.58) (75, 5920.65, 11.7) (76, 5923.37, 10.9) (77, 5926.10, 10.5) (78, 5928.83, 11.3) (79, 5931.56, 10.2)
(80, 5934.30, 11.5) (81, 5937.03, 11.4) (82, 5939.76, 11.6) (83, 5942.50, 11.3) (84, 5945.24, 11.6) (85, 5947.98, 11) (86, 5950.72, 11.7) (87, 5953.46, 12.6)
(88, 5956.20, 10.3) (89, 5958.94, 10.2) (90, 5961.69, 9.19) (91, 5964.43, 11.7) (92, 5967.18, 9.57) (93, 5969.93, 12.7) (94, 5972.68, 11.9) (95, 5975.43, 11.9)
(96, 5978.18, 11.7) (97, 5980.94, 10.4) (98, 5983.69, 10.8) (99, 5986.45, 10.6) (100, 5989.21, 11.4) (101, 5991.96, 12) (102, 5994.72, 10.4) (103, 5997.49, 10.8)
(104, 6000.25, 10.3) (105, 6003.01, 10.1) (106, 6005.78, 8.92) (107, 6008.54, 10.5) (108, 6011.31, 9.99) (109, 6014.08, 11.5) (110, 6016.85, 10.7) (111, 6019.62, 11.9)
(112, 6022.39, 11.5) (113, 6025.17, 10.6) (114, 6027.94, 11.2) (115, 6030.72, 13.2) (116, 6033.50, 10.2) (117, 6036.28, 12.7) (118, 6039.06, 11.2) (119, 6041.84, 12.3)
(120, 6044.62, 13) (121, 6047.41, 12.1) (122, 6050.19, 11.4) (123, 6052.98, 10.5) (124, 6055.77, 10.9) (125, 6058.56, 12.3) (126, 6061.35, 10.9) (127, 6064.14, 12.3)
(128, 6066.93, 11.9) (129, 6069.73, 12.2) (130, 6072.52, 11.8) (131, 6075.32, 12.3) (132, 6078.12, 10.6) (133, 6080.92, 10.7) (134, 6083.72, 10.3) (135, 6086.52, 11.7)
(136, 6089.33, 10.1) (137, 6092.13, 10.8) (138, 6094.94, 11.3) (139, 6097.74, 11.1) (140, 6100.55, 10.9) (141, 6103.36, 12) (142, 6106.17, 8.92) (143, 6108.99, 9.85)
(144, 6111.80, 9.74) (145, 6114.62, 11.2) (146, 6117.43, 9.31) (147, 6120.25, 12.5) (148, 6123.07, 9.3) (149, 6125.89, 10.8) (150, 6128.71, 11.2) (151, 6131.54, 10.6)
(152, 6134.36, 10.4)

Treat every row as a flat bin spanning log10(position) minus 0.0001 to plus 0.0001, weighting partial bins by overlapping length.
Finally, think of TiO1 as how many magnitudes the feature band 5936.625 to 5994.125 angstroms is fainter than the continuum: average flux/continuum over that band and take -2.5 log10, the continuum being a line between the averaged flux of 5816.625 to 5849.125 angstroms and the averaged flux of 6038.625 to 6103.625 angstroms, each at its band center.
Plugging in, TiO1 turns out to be 0.043 mag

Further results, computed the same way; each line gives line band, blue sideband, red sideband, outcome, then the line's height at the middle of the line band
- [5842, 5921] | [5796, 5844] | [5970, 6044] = 0.074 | 11.7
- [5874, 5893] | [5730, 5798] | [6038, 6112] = 0.055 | 11.4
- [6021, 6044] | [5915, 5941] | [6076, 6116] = -0.085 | 10.8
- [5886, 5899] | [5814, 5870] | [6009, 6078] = 0.189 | 11.6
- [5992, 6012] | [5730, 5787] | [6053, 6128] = 0.087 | 11.1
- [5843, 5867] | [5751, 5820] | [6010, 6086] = 0.047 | 11.5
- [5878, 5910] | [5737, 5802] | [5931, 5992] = 0.078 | 11.3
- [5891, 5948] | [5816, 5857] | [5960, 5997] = 0.049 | 11.4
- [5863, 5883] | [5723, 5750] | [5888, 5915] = -0.076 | 10.7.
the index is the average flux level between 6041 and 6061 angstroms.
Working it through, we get 11.7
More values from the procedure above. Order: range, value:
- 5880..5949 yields 10.8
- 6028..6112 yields 11.3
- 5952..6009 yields 10.9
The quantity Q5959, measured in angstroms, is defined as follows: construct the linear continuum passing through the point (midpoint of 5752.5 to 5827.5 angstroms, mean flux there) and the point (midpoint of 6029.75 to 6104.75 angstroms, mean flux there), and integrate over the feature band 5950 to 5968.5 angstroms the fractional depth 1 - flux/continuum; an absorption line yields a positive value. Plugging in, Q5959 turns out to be 1.35 angstroms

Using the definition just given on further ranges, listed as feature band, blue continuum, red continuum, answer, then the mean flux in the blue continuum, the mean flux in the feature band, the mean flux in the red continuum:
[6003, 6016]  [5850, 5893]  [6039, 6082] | 1.4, 11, 10.2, 11.7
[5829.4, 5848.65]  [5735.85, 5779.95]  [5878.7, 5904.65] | -1.1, 11.4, 11.4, 10.4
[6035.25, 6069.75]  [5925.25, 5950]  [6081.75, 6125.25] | -3.2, 11.2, 11.8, 10.6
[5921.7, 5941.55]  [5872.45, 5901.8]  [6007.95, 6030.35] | -0.2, 10.9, 11.1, 11.1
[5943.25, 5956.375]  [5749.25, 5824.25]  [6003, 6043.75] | -0.3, 11.6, 11.5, 11.2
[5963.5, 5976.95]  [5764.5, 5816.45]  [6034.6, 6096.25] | -0.1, 11.5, 11.6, 11.5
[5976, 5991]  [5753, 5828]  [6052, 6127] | 0.2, 11.7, 11.1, 11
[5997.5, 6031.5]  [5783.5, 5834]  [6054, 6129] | 1.2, 11.8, 10.8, 11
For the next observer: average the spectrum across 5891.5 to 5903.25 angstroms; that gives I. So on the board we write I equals 10.4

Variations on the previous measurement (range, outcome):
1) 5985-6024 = 10.8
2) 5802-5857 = 11.7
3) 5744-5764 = 11.1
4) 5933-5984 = 11.2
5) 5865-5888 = 11.3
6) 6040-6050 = 12.3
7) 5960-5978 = 11.2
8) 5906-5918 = 11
